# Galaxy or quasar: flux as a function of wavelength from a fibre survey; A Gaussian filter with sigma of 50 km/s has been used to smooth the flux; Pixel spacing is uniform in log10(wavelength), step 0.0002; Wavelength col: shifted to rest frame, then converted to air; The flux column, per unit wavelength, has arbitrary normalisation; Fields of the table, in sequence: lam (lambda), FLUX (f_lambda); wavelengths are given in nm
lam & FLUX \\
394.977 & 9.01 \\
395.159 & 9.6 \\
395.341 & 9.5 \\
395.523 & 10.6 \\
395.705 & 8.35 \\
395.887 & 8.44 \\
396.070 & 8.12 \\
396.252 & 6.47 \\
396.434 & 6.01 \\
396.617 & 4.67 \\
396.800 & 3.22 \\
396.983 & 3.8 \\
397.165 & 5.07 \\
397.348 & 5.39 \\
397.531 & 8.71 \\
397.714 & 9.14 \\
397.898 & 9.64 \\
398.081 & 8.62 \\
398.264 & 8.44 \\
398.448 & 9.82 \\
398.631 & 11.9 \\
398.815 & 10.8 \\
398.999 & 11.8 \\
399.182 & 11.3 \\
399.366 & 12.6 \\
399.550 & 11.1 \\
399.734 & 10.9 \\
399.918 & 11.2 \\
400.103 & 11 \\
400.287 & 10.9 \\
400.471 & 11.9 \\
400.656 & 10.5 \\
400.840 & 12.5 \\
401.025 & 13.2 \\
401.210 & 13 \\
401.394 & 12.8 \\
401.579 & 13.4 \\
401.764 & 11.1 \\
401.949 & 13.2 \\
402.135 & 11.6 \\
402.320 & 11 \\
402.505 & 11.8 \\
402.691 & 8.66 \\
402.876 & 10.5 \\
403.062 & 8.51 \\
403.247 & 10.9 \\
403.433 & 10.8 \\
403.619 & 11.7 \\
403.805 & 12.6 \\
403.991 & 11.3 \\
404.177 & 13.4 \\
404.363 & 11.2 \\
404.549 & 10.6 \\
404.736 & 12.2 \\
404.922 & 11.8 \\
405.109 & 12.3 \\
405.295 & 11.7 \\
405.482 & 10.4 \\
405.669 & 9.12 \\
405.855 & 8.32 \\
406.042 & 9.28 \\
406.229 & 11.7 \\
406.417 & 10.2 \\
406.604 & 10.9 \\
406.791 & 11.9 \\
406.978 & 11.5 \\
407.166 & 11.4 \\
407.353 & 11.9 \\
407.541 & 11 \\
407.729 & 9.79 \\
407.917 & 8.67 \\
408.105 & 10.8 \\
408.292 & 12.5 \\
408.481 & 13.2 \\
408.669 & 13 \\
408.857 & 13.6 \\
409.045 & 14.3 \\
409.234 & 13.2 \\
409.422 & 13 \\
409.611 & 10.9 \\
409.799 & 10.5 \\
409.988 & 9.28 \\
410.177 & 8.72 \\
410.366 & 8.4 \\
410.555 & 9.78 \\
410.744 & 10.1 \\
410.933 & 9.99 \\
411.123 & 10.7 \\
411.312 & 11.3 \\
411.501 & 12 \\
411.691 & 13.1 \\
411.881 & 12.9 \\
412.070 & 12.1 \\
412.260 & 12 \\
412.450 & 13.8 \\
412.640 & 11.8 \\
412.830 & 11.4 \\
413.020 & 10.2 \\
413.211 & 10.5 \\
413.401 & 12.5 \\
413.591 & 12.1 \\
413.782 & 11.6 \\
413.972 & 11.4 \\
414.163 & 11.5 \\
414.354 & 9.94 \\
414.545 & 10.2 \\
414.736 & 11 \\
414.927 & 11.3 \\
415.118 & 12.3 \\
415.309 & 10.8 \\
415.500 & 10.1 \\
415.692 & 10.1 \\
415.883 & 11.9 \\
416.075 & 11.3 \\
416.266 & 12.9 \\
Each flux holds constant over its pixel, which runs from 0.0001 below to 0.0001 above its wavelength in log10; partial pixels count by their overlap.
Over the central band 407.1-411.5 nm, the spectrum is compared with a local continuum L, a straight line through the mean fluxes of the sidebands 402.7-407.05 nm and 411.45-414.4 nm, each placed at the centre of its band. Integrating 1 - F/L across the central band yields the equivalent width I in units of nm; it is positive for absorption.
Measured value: 0.11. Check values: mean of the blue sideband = 10.9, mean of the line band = 11.1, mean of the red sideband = 11.8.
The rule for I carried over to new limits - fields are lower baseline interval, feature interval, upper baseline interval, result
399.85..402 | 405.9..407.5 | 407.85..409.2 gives 0.17 nm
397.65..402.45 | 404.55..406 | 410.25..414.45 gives 0.07 nm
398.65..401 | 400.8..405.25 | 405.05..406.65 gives -0.32 nm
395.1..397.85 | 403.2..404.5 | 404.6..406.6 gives -0.22 nm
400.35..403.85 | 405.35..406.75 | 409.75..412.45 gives 0.14 nm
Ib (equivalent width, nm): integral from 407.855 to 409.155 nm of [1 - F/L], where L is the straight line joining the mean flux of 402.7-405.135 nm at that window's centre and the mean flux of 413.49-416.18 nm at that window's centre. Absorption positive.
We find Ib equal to -0.14 nm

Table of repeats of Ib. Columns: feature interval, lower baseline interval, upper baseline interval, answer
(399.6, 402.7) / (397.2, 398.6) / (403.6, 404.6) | -0.45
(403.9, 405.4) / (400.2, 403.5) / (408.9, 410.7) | -0.07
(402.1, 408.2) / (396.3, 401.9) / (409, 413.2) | -0.19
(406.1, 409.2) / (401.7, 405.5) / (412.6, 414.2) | -0.08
